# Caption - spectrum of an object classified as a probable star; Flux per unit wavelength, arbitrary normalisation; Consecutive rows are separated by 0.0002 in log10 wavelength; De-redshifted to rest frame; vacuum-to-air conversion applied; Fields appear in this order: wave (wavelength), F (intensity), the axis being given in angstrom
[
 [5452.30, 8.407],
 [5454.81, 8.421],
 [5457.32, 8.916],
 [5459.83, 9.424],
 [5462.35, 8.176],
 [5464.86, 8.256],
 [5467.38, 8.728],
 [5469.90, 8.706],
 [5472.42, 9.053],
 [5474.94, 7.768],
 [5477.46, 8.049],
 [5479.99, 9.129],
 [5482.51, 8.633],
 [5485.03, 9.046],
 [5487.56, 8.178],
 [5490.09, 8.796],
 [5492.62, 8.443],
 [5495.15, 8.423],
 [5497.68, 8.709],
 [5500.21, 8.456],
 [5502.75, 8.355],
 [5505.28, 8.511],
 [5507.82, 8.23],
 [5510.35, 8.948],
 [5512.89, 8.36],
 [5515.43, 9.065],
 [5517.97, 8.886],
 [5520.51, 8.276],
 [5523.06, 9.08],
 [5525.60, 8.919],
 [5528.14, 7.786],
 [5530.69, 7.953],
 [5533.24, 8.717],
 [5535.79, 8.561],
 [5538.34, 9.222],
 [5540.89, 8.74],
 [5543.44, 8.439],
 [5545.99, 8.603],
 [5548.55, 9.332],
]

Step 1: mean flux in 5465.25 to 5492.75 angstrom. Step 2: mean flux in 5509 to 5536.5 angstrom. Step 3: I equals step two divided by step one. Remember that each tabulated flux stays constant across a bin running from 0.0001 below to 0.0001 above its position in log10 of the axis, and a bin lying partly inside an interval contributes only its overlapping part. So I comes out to 1.00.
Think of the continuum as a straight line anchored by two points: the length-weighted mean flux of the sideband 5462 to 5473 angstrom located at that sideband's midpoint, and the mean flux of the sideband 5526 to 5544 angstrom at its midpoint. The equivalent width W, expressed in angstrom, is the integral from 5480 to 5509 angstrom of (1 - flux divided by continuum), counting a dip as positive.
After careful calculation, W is 0.0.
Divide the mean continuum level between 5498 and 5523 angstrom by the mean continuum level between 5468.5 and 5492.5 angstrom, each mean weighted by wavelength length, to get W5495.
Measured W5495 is 1.00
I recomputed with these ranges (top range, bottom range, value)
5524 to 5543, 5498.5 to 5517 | 1.00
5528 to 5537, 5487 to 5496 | 0.98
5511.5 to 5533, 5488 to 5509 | 1.01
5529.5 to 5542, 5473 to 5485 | 1.02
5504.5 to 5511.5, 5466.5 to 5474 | 0.97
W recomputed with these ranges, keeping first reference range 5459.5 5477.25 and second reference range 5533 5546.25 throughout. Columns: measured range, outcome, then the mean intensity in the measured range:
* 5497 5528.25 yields 0.1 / 8.61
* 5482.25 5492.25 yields -0.1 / 8.65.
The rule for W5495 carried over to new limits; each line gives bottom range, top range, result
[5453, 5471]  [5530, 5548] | 1.00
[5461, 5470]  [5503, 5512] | 1.01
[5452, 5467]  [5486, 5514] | 0.99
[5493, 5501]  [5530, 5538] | 1.00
